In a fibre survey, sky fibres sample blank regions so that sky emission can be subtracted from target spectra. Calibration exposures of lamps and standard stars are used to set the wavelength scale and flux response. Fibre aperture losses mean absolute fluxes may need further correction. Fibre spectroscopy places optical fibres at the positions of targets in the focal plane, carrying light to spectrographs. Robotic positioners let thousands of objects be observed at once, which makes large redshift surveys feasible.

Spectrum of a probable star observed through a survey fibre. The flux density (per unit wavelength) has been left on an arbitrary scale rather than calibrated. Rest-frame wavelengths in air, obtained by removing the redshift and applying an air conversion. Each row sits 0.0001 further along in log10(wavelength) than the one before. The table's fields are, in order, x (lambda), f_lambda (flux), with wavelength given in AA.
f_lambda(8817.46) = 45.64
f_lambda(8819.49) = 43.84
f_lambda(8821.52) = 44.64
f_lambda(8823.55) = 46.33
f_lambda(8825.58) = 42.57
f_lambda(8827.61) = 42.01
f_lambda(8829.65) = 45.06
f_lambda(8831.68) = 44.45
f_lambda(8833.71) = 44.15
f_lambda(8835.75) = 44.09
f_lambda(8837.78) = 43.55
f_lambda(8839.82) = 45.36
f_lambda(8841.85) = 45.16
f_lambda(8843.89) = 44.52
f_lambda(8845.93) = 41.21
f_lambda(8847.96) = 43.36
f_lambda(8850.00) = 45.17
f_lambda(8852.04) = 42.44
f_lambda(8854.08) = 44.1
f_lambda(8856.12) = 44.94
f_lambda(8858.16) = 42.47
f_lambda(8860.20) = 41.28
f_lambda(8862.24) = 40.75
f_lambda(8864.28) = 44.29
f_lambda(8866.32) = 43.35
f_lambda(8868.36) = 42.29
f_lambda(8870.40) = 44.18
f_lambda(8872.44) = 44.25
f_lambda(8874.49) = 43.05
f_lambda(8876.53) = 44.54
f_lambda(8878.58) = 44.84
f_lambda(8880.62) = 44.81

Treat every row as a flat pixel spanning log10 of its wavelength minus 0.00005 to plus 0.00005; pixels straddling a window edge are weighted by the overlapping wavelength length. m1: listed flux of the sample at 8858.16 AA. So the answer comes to 42.47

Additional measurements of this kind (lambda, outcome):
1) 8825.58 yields 42.57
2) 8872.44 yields 44.25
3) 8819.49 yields 43.84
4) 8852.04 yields 42.44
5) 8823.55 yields 46.33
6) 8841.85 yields 45.16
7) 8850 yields 45.17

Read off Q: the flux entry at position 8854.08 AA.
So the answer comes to 44.1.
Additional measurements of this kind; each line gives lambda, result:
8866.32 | 43.35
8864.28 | 44.29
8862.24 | 40.75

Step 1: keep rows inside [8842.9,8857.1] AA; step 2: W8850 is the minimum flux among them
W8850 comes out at 41.21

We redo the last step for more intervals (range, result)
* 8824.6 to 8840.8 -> 42.01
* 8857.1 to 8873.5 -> 40.75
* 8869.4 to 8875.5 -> 43.05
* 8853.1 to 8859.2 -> 42.47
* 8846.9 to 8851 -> 43.36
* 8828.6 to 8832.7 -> 44.45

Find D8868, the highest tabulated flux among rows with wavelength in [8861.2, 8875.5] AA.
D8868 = 44.29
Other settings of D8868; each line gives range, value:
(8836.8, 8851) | 45.36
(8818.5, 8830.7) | 46.33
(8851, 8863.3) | 44.94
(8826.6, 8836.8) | 45.06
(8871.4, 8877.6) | 44.54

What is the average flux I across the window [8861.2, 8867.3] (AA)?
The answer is 42.8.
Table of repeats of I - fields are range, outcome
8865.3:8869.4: 42.9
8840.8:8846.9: 43.6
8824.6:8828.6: 42.3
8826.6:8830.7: 43.5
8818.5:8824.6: 45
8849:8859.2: 43.8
